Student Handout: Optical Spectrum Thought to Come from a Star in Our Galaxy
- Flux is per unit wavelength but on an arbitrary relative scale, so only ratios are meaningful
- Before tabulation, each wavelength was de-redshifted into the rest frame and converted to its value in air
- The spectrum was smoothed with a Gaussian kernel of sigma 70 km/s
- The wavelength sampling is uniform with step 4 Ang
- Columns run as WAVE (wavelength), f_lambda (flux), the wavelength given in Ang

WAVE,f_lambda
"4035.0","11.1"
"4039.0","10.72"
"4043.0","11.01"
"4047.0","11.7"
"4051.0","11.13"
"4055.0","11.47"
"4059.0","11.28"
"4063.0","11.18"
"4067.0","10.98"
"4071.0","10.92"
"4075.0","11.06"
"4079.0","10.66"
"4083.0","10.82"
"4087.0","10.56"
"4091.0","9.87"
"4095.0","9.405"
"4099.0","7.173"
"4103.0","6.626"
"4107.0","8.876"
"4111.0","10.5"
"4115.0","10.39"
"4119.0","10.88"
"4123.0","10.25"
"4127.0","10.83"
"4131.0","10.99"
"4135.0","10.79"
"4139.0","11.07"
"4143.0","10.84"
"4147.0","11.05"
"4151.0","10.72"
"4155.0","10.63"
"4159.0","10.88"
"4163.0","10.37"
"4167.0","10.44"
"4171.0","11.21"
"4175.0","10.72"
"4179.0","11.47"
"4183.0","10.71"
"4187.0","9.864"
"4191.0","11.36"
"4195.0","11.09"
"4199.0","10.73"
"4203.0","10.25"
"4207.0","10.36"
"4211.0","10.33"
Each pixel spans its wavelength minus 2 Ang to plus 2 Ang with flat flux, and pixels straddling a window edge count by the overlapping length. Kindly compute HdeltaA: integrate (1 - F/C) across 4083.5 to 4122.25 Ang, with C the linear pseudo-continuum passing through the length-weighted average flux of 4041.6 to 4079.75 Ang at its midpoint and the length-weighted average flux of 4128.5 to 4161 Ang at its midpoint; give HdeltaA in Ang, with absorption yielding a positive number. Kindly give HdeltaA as 5.50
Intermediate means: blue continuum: 11.2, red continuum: 10.9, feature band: 9.45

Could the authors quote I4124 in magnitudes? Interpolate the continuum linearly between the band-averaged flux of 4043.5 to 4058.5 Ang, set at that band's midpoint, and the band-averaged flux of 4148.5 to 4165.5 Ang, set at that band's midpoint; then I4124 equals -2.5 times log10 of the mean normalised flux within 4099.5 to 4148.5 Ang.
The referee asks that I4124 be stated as 0.07 mag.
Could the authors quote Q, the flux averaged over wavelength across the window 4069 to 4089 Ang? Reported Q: 10.8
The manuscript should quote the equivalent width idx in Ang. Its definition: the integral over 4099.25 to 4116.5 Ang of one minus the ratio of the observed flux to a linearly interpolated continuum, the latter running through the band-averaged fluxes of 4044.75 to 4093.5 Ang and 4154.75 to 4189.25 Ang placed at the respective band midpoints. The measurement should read 3.2 Ang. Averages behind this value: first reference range 11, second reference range 10.7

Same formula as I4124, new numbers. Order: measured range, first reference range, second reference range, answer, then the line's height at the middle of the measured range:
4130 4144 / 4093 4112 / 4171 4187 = -0.15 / 9.52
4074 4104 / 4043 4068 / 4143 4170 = 0.16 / 11.1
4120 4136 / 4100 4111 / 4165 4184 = -0.18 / 9.09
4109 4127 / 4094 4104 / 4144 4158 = -0.19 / 8.82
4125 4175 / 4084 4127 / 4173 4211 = -0.07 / 10.1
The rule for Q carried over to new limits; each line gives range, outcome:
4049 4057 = 11.3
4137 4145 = 11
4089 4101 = 8.82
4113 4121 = 10.6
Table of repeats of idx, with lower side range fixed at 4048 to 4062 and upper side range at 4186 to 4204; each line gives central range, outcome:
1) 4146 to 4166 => 0.35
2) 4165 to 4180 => -0.15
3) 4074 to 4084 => 0.34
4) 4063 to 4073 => 0.23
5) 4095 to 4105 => 3.35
